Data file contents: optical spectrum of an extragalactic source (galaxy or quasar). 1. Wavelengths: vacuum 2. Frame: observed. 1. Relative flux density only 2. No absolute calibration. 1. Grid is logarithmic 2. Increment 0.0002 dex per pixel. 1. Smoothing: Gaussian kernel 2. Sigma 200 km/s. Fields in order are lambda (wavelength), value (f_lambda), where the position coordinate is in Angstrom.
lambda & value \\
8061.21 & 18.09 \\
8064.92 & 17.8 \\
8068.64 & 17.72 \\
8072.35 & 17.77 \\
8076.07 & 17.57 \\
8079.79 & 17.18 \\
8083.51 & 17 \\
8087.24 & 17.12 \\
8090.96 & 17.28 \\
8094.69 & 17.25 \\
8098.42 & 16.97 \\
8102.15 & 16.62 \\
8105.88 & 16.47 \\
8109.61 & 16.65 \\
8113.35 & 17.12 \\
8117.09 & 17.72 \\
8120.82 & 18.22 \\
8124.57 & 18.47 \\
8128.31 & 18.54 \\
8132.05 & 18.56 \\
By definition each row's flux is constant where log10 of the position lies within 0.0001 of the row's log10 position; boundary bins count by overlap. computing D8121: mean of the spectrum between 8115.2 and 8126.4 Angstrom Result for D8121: 18.1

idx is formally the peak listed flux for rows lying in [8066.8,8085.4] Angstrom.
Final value 17.77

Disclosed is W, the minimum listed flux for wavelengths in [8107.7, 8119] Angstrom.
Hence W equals 16.65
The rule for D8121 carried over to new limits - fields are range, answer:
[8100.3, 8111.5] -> 16.6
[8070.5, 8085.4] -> 17.4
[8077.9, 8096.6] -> 17.2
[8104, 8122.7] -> 17.2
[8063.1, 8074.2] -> 17.8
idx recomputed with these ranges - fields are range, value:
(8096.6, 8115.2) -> 17.12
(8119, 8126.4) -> 18.47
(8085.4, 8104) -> 17.28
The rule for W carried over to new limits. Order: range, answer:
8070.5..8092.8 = 17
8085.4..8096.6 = 17.12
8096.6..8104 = 16.62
